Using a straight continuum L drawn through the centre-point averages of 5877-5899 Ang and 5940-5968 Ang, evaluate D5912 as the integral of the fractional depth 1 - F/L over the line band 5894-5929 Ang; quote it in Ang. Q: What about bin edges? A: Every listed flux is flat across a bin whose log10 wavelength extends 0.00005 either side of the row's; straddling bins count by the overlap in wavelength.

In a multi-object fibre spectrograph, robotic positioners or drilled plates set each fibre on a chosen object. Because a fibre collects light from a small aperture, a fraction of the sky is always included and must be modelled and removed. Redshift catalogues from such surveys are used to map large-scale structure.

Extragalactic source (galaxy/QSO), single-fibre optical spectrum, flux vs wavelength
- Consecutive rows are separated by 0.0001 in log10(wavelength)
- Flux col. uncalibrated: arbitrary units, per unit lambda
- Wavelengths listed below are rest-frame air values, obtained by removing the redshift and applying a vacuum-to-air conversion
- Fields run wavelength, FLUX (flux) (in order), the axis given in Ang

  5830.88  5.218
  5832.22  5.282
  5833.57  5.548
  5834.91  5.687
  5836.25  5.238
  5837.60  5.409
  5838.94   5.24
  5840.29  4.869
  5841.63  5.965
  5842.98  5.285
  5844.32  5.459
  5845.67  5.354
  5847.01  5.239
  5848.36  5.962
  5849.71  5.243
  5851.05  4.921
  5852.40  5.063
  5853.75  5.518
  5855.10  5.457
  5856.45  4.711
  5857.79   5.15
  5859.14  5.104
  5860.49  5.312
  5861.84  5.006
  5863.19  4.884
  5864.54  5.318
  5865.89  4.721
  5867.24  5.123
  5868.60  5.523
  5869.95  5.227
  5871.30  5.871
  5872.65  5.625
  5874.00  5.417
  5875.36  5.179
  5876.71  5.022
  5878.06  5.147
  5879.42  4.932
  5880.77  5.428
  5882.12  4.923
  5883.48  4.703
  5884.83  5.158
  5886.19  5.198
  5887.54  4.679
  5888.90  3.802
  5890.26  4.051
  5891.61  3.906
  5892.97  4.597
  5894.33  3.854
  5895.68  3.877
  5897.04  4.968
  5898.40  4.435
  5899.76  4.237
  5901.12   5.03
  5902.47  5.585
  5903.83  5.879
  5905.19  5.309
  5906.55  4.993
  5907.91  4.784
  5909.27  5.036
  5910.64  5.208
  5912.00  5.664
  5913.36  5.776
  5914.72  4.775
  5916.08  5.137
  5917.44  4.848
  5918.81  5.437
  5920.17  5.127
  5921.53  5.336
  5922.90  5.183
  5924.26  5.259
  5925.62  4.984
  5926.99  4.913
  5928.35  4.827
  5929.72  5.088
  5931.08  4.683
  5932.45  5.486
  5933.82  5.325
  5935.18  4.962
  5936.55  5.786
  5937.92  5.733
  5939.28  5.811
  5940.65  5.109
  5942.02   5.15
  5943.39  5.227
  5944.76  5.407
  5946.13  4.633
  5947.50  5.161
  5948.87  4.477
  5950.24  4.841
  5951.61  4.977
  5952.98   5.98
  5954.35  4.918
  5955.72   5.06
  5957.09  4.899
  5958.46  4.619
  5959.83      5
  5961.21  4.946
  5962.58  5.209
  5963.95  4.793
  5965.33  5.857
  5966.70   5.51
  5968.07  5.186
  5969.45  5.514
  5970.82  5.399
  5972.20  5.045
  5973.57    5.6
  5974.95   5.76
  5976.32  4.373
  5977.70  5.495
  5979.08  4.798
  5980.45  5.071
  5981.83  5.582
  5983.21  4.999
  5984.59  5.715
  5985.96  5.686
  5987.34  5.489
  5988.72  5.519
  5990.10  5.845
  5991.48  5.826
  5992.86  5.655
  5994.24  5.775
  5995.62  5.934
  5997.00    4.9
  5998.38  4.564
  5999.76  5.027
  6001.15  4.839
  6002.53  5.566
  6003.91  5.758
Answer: -1.8 Ang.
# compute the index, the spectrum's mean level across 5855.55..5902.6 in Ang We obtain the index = 4.9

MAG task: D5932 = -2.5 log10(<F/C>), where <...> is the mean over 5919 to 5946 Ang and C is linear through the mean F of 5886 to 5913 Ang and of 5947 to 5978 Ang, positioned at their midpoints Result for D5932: -0.05 mag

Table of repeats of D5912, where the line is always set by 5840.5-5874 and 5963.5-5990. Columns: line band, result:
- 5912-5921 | 0.2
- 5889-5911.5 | 2.5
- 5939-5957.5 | 0.8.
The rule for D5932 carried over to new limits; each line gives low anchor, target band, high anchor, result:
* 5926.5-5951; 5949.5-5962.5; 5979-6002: 0.04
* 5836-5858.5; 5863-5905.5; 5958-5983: 0.07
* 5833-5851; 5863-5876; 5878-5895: -0.08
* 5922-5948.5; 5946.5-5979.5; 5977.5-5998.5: 0.04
